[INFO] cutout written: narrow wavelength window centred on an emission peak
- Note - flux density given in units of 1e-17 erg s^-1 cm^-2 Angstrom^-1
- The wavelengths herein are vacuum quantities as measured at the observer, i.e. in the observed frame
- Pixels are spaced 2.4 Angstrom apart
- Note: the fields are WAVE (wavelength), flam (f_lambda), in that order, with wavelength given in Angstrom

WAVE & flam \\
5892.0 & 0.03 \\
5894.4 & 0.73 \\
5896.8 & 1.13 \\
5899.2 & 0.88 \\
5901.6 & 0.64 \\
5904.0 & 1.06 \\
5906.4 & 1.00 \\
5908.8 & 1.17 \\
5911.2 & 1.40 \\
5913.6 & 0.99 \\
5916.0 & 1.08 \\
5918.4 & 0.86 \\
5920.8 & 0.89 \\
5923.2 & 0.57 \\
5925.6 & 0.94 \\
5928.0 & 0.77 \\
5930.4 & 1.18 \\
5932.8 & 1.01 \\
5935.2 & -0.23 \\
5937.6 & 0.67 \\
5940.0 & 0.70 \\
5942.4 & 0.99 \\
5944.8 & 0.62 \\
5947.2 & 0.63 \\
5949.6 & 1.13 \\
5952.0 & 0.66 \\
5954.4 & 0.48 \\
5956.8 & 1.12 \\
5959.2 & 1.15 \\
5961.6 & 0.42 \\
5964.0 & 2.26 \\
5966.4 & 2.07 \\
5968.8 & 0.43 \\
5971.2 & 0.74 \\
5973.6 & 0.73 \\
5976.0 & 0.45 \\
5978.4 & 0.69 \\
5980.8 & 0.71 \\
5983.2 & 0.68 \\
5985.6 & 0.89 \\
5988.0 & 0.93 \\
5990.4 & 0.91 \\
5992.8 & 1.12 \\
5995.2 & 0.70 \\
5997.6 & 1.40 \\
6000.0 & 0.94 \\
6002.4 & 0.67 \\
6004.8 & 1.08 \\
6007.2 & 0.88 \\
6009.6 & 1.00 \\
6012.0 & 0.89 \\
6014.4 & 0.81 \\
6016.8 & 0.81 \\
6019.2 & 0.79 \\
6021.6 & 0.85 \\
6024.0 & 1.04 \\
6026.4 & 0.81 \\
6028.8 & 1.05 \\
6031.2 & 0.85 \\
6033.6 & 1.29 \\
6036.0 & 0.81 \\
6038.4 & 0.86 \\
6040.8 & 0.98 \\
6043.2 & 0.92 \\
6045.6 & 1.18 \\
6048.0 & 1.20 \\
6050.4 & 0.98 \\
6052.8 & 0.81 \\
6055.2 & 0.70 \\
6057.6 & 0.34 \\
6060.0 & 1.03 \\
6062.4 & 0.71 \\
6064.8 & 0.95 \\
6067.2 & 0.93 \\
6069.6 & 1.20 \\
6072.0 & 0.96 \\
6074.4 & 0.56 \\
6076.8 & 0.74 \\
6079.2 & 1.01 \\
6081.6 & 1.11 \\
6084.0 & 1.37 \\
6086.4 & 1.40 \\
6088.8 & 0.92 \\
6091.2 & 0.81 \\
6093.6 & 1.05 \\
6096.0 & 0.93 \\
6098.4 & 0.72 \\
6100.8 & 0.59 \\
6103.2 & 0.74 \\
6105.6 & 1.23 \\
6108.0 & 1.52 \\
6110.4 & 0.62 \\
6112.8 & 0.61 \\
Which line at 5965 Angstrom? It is H-beta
